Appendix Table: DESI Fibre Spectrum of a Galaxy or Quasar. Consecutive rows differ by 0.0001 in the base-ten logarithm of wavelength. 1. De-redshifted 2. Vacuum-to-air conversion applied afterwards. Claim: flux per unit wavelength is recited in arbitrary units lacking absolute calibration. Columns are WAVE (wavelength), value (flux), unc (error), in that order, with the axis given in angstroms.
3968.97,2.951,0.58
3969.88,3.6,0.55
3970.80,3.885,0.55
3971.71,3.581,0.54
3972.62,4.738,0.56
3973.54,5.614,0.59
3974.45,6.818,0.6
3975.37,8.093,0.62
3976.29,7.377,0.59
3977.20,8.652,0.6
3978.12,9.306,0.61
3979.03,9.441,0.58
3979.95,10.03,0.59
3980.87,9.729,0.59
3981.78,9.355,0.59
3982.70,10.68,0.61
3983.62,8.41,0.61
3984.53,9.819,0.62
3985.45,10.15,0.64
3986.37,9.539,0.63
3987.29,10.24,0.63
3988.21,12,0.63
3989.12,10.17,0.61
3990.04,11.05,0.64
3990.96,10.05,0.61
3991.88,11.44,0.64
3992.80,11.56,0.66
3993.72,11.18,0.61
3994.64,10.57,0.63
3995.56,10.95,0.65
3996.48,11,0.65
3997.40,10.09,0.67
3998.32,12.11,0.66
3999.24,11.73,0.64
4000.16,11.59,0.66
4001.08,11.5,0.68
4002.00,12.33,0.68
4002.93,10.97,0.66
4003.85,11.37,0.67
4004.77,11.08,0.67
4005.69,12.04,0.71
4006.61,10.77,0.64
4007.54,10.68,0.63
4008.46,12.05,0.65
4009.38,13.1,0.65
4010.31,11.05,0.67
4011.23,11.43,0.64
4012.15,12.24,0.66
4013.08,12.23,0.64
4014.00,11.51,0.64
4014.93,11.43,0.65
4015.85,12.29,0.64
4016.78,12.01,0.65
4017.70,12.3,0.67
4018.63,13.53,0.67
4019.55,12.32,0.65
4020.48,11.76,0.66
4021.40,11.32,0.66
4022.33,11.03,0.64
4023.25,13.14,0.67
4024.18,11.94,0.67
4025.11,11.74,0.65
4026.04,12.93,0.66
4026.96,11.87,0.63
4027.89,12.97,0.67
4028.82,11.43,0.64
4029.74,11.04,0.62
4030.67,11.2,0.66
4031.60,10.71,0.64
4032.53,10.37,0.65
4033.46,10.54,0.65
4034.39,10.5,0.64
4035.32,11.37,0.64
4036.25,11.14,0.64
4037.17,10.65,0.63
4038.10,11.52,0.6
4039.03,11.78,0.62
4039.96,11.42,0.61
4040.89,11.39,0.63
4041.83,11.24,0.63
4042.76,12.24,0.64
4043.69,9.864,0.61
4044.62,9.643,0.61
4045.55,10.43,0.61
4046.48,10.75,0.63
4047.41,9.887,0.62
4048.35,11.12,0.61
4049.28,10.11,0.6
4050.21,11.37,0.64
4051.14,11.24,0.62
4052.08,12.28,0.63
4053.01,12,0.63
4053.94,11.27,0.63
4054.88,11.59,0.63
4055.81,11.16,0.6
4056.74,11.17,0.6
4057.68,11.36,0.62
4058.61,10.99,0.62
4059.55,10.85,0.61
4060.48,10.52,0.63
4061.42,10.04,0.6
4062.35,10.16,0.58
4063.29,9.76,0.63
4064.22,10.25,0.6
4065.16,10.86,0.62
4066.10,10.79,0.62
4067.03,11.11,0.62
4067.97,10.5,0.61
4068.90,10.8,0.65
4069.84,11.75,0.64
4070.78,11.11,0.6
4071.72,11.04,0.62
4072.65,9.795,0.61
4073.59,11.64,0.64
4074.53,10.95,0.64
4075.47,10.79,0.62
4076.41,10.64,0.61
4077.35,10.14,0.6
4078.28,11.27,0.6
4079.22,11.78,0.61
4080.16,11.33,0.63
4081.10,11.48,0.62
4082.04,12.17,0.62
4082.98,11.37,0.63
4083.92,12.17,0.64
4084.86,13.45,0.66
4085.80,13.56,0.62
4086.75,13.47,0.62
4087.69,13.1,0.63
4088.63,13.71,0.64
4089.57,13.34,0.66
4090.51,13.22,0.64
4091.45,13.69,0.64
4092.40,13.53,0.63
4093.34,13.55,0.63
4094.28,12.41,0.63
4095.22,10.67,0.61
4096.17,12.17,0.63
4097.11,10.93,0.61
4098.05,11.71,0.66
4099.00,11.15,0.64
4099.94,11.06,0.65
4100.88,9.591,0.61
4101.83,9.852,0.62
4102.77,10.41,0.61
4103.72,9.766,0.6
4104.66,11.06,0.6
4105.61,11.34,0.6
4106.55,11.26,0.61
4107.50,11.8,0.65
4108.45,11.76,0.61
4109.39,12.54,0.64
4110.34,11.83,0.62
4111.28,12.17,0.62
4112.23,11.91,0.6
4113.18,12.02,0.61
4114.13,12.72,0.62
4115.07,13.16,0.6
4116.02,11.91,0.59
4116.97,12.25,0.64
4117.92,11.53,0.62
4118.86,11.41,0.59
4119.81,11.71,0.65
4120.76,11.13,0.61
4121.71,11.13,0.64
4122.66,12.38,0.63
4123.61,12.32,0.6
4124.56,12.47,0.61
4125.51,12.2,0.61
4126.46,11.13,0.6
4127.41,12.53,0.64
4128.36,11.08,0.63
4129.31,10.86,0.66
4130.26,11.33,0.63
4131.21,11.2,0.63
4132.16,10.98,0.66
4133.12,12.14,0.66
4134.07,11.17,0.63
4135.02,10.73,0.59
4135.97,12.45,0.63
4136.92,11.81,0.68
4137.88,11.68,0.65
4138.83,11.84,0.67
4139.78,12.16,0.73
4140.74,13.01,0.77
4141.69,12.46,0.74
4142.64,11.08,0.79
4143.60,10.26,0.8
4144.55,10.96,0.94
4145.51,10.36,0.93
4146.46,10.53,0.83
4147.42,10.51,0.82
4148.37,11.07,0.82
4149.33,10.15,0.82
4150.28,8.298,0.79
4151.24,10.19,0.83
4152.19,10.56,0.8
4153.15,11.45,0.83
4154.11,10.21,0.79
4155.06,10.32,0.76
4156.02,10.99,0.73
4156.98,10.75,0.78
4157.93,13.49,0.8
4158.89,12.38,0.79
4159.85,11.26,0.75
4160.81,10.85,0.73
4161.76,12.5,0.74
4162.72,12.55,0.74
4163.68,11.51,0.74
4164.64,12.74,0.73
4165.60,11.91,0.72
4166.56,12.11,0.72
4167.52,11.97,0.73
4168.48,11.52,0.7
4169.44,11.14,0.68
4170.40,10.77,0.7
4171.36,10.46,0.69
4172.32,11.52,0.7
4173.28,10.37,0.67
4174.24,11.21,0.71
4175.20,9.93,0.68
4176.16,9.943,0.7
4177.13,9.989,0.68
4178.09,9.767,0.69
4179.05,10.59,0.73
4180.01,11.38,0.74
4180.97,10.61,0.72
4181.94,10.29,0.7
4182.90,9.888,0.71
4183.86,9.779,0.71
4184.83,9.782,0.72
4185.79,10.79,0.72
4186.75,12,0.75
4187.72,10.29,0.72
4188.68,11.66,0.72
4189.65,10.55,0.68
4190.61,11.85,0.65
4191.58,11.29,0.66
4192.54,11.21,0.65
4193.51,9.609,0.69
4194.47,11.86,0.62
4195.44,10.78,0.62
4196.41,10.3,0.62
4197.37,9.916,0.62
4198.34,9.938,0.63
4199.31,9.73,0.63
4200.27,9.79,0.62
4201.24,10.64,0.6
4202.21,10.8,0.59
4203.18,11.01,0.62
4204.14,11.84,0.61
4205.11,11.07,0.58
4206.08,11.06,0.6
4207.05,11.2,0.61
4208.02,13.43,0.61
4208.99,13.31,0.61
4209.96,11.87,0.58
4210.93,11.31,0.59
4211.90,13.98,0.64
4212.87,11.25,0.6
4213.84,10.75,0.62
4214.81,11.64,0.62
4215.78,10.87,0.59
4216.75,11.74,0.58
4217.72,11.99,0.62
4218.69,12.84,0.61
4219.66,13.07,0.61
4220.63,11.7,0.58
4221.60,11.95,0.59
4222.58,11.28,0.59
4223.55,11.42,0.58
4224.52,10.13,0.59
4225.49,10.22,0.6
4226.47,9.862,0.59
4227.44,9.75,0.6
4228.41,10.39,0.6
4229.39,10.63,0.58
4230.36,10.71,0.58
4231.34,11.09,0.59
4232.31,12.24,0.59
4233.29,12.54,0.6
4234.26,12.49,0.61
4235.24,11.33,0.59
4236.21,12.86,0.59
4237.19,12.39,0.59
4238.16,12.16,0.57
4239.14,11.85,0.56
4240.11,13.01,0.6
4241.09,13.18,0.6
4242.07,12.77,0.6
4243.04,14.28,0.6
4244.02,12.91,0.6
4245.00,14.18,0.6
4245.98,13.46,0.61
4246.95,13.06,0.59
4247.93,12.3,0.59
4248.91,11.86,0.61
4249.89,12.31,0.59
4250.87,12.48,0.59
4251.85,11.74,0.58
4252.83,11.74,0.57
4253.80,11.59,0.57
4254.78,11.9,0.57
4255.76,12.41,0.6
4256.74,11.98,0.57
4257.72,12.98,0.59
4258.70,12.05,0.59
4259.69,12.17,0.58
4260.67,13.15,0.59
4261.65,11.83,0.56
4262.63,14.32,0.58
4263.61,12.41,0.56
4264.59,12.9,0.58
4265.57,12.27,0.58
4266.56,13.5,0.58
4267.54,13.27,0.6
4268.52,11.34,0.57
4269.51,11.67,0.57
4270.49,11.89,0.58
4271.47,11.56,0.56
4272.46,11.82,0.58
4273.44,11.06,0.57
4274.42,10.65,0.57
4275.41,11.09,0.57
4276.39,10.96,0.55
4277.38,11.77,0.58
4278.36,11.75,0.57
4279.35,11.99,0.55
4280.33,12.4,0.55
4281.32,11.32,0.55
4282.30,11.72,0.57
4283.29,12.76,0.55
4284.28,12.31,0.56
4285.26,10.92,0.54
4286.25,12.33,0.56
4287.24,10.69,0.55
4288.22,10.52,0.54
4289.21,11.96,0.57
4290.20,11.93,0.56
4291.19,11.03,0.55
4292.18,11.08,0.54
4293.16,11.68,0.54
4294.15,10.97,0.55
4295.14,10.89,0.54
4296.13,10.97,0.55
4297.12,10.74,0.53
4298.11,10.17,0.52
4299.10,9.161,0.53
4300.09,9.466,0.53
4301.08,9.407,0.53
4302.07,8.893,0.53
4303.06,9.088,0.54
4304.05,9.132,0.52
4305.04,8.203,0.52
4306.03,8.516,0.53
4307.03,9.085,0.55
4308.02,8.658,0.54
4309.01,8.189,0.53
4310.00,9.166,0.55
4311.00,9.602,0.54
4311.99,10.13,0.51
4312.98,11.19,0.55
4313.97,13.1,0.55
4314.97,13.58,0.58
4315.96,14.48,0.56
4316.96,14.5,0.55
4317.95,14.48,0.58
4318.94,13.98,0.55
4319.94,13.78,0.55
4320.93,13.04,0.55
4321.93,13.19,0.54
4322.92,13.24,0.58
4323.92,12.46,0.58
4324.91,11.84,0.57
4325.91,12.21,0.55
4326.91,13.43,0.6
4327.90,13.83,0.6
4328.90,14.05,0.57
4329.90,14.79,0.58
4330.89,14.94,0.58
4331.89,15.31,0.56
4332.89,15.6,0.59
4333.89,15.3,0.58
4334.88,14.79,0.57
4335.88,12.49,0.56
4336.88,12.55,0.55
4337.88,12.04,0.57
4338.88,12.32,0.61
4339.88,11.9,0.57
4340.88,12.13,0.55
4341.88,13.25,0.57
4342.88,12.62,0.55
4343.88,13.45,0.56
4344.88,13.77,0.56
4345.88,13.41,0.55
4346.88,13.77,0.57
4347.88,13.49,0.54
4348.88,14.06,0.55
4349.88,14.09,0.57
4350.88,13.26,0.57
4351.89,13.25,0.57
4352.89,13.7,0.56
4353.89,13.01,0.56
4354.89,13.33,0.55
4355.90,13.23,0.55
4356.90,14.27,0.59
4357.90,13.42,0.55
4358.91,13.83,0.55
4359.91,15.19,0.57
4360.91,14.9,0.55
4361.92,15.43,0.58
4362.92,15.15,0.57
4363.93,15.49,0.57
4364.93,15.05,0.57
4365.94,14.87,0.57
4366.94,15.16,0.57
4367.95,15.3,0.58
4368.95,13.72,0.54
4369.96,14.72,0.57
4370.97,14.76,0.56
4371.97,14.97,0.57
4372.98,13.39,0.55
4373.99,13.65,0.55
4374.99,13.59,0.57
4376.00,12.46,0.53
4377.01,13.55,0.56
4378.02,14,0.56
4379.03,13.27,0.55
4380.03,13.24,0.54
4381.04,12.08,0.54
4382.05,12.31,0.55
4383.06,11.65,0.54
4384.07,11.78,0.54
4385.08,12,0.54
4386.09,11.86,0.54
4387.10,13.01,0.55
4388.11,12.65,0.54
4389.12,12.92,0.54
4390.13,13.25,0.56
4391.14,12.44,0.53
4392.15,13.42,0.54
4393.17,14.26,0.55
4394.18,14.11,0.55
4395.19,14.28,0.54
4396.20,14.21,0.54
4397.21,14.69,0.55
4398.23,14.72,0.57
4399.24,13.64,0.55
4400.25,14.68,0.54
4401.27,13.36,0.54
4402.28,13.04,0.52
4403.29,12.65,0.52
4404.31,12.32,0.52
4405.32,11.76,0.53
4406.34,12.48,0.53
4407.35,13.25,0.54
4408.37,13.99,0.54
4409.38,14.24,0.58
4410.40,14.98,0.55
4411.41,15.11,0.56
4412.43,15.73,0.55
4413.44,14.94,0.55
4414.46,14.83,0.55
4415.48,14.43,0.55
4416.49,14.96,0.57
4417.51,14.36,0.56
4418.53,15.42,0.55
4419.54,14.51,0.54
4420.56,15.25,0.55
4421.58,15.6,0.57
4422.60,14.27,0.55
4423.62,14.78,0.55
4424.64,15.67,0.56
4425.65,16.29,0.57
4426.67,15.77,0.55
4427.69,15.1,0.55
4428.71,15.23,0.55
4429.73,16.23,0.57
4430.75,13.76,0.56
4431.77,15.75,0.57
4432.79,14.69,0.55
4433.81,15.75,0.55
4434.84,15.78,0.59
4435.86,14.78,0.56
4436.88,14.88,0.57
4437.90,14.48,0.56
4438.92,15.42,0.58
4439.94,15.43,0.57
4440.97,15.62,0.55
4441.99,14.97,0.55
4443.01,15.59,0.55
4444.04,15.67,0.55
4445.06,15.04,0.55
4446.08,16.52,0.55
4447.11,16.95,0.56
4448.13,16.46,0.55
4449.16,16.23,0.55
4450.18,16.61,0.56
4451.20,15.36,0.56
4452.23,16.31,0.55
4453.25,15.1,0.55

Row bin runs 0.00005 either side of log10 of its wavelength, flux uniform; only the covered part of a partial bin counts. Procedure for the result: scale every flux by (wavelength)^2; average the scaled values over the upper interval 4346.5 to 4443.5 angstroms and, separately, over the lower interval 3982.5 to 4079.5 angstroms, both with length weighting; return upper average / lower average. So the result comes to 1.51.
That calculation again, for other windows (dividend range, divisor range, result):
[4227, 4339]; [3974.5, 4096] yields 1.20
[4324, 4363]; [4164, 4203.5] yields 1.37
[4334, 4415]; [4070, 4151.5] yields 1.33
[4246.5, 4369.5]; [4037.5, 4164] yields 1.20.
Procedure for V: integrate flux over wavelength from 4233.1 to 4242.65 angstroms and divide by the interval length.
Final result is 12.5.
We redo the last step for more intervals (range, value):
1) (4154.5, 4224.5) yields 11.2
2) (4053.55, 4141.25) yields 11.6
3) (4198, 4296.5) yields 11.8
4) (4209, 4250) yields 12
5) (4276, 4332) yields 11.6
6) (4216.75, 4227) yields 11.5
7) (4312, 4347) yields 13.4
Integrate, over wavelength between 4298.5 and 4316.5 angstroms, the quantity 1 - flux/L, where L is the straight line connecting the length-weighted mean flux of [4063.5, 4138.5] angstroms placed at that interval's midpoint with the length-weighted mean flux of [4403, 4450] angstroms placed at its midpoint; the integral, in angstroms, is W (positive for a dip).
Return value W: 5.0 angstroms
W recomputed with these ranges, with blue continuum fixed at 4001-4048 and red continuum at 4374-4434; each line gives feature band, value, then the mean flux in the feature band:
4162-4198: 4.55 angstroms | 10.9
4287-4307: 4.63 angstroms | 10.2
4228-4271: 2.00 angstroms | 12.4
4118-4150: 1.99 angstroms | 11.4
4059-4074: 1.38 angstroms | 10.7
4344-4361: -0.12 angstroms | 13.7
